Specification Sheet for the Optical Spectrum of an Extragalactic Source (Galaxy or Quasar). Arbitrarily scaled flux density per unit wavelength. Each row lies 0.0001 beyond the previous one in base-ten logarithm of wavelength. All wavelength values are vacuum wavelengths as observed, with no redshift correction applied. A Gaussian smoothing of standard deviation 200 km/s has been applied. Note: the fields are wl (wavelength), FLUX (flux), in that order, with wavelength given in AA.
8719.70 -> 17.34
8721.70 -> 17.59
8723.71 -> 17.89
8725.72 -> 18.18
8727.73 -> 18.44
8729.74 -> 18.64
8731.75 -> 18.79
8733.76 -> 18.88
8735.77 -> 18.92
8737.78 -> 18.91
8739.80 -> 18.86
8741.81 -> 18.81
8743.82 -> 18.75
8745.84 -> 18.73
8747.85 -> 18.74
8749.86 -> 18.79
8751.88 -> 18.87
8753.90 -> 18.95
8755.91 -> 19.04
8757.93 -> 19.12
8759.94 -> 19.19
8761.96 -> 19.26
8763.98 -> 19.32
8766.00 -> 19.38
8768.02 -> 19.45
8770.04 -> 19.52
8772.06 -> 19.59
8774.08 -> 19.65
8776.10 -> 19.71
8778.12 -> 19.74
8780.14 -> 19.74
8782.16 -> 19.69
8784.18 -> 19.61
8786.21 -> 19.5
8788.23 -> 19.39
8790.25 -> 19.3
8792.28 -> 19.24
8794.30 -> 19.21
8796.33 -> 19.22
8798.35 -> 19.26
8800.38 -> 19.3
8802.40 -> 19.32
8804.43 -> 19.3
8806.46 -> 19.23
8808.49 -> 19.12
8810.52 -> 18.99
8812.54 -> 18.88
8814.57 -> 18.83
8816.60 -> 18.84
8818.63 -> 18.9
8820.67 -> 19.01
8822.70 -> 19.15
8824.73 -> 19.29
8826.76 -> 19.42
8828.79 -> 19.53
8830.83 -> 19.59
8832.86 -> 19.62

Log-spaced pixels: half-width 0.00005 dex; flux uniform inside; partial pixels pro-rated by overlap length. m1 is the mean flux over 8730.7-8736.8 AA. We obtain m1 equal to 18.9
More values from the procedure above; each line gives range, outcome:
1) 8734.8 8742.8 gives 18.9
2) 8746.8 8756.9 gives 18.9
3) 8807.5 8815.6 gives 19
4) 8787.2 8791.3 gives 19.4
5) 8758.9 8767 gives 19.3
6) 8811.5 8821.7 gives 18.9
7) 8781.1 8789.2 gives 19.6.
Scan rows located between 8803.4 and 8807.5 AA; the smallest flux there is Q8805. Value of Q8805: 19.23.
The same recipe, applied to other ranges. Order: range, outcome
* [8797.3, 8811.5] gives 18.99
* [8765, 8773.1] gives 19.38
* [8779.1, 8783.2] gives 19.69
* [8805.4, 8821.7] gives 18.83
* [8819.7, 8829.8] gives 19.01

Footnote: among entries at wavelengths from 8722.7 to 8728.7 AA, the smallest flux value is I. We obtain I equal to 17.89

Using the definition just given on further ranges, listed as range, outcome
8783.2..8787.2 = 19.5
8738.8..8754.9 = 18.73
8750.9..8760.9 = 18.87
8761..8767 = 19.26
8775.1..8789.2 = 19.39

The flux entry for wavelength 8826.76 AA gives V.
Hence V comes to 19.42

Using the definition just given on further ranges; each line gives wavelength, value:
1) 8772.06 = 19.59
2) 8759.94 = 19.19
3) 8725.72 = 18.18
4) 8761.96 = 19.26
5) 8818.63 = 18.9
